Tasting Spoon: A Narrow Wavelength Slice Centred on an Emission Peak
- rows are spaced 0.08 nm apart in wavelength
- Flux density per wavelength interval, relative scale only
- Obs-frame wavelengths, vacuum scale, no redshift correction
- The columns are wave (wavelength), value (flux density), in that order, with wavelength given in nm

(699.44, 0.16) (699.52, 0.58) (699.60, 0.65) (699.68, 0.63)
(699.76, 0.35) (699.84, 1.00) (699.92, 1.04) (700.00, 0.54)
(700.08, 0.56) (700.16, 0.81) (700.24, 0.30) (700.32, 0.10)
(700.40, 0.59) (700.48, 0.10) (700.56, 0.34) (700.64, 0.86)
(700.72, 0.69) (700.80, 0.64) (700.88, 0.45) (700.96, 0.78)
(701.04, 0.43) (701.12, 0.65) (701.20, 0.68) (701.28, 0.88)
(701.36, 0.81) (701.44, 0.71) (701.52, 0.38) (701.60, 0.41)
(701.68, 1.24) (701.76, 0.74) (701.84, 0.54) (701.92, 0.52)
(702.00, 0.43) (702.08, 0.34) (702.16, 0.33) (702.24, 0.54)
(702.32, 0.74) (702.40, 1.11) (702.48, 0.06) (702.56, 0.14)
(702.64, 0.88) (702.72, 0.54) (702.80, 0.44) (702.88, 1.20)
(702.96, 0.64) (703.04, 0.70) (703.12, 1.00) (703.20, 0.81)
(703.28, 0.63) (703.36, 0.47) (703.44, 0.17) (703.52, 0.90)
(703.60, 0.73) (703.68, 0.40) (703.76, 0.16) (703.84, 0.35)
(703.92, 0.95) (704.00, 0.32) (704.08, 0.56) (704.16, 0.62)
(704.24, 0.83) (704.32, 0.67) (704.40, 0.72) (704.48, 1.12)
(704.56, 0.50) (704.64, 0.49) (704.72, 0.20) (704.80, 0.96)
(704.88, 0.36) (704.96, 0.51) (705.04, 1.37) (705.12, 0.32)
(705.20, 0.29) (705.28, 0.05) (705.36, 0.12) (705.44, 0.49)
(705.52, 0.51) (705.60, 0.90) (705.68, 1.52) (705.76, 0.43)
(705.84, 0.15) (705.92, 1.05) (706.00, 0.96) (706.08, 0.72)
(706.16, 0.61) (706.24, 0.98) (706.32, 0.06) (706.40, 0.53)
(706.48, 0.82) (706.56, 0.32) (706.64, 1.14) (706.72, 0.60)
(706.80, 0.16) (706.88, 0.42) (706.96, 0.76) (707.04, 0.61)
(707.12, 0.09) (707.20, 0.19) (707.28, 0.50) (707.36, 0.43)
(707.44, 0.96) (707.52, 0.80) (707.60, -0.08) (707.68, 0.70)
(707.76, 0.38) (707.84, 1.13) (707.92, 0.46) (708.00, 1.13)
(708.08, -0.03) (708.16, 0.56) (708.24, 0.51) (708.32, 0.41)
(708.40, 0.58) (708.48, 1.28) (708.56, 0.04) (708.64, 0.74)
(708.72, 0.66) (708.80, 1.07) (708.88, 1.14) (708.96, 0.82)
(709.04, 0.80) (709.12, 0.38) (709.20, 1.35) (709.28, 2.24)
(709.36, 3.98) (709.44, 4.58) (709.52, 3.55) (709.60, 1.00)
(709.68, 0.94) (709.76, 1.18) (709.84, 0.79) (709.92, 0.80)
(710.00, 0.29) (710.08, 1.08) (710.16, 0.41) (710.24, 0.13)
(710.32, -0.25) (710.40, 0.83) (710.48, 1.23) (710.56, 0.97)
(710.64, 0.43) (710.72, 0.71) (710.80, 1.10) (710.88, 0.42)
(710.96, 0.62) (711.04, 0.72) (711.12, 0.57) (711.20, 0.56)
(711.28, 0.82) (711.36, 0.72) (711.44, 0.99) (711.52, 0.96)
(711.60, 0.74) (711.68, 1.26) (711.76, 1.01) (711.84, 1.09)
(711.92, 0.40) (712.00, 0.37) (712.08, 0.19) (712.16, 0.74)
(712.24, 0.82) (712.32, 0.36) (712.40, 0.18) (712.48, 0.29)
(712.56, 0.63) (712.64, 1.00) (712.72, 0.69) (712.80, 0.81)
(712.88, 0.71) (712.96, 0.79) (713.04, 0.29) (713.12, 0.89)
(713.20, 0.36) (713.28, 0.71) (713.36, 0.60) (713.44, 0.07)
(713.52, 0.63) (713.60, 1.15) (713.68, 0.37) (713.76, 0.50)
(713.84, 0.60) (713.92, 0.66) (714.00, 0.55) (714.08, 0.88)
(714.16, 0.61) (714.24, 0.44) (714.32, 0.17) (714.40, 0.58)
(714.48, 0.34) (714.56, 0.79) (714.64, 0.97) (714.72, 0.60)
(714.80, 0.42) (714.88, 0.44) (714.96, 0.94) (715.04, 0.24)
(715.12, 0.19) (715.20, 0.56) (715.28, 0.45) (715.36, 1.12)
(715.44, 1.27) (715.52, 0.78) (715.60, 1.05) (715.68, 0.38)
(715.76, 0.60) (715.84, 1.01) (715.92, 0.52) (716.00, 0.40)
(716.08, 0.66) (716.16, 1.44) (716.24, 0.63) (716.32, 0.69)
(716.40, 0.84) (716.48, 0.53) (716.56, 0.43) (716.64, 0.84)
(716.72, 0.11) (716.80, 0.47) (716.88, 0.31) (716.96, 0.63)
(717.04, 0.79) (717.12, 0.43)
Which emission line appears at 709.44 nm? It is H-alpha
